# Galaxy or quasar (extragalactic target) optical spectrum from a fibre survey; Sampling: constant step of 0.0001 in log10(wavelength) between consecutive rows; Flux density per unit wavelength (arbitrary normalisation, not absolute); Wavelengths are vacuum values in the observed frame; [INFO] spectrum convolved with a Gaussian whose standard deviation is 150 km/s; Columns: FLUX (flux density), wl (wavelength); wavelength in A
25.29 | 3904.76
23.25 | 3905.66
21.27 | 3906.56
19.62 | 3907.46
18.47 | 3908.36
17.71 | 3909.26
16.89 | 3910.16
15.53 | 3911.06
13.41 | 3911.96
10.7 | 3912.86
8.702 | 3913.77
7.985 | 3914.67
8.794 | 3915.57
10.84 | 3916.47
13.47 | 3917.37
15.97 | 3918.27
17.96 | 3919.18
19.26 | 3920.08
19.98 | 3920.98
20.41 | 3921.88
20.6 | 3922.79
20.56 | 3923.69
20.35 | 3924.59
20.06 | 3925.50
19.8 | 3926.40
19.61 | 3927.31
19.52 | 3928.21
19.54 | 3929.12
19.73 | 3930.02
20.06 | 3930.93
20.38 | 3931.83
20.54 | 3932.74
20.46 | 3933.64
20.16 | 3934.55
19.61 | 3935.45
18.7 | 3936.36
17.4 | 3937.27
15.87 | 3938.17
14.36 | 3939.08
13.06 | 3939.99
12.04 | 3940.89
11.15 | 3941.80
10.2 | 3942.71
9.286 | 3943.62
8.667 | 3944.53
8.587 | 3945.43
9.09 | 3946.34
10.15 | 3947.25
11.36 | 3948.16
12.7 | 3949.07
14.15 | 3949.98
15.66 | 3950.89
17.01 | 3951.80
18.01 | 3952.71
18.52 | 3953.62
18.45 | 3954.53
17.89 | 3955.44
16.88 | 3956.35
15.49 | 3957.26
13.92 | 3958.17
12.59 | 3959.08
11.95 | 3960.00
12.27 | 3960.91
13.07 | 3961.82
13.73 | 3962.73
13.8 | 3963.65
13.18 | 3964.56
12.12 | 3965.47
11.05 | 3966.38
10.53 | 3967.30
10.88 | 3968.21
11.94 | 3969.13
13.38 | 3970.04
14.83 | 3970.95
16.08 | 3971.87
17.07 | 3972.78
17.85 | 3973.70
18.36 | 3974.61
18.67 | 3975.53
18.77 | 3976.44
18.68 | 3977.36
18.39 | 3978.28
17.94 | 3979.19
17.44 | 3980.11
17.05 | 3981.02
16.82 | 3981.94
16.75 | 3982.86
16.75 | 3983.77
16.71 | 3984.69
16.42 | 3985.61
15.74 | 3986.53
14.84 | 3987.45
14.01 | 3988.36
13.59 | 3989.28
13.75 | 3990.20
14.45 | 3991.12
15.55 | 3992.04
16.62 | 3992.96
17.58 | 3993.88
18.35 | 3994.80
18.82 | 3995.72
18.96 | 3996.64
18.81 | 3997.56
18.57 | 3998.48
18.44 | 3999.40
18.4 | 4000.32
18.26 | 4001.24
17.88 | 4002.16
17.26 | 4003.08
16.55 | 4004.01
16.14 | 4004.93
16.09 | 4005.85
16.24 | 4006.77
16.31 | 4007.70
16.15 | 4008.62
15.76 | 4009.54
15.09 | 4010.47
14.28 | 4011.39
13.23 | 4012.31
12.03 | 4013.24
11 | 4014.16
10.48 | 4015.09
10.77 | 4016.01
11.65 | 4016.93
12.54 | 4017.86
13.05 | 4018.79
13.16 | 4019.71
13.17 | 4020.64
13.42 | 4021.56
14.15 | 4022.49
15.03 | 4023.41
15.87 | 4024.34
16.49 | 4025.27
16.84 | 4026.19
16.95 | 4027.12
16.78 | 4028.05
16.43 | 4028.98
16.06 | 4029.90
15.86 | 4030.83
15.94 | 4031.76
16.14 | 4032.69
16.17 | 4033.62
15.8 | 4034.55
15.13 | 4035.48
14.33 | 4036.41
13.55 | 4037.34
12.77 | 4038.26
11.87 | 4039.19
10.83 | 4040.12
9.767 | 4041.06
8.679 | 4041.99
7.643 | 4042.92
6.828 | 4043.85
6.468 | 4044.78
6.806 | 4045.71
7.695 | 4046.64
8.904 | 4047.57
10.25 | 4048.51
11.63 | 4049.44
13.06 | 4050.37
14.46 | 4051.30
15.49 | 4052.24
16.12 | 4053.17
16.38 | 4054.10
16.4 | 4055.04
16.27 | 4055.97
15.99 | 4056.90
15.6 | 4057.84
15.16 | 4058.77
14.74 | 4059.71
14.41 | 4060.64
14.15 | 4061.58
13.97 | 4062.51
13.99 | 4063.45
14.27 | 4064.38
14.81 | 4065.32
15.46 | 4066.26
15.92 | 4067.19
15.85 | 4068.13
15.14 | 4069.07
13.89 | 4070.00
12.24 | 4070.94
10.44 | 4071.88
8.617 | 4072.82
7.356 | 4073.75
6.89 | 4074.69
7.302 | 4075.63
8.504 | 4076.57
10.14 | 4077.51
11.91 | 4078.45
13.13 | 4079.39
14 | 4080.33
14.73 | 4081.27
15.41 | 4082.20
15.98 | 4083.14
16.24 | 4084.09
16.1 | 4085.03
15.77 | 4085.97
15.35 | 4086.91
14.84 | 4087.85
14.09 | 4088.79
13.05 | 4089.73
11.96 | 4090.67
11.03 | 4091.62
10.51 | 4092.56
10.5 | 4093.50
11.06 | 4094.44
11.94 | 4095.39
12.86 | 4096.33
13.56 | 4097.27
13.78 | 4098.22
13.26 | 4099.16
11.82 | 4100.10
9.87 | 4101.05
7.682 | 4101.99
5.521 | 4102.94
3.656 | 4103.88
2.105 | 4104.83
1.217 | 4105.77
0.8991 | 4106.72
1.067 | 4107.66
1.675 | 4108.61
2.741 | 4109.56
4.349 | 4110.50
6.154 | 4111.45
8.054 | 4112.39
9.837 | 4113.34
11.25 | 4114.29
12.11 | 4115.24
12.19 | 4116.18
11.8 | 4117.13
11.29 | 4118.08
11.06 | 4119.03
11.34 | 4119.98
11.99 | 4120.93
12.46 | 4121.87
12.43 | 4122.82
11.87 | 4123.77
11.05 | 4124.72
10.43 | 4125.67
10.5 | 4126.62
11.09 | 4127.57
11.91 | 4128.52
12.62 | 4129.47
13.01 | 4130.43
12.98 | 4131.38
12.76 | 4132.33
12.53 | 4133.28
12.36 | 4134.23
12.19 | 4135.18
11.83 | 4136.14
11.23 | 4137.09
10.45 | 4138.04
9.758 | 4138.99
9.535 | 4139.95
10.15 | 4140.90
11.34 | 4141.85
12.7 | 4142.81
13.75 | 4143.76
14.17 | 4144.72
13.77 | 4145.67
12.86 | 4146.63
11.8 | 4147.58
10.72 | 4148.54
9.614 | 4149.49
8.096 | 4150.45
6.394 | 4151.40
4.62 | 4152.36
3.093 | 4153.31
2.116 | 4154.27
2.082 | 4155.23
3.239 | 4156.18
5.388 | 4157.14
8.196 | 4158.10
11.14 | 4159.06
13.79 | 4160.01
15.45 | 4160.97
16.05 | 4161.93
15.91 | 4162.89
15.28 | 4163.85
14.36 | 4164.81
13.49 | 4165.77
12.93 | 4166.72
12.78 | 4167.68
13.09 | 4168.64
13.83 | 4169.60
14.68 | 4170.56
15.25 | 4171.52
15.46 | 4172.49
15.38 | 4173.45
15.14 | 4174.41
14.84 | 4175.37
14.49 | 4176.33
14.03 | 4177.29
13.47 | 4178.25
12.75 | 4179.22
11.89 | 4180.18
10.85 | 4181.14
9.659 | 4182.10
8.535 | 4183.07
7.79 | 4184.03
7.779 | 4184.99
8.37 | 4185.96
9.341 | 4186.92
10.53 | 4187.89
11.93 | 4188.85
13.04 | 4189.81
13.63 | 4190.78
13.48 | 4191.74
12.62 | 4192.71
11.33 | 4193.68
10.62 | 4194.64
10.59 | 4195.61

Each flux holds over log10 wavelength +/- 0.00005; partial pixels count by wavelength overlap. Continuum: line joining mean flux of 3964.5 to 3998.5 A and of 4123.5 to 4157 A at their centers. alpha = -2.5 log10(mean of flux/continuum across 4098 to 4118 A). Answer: 0.49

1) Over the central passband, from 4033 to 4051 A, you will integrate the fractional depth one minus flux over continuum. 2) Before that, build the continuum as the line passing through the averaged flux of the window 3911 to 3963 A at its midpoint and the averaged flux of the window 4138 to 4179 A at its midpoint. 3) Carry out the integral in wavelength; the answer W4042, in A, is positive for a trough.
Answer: 3.4 A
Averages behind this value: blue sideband 15.5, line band 11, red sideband 11.5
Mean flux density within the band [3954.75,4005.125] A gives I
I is 15.9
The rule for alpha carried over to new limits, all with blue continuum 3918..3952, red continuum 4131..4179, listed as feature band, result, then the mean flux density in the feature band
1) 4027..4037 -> -0.114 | 15.9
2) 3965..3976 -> 0.088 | 14.4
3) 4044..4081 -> 0.084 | 12.6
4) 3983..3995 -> -0.032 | 15.7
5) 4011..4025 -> 0.129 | 13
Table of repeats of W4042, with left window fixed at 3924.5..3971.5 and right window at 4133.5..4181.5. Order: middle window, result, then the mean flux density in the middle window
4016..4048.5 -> 1.69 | 12.9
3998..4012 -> -2.62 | 16.7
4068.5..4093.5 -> 0.69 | 12.5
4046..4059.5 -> -0.47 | 13.7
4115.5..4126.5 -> 0.51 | 11.6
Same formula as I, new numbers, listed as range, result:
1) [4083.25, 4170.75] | 10.6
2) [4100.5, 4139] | 9.31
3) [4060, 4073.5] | 13.7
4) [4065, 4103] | 12.5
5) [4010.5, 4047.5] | 12.9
